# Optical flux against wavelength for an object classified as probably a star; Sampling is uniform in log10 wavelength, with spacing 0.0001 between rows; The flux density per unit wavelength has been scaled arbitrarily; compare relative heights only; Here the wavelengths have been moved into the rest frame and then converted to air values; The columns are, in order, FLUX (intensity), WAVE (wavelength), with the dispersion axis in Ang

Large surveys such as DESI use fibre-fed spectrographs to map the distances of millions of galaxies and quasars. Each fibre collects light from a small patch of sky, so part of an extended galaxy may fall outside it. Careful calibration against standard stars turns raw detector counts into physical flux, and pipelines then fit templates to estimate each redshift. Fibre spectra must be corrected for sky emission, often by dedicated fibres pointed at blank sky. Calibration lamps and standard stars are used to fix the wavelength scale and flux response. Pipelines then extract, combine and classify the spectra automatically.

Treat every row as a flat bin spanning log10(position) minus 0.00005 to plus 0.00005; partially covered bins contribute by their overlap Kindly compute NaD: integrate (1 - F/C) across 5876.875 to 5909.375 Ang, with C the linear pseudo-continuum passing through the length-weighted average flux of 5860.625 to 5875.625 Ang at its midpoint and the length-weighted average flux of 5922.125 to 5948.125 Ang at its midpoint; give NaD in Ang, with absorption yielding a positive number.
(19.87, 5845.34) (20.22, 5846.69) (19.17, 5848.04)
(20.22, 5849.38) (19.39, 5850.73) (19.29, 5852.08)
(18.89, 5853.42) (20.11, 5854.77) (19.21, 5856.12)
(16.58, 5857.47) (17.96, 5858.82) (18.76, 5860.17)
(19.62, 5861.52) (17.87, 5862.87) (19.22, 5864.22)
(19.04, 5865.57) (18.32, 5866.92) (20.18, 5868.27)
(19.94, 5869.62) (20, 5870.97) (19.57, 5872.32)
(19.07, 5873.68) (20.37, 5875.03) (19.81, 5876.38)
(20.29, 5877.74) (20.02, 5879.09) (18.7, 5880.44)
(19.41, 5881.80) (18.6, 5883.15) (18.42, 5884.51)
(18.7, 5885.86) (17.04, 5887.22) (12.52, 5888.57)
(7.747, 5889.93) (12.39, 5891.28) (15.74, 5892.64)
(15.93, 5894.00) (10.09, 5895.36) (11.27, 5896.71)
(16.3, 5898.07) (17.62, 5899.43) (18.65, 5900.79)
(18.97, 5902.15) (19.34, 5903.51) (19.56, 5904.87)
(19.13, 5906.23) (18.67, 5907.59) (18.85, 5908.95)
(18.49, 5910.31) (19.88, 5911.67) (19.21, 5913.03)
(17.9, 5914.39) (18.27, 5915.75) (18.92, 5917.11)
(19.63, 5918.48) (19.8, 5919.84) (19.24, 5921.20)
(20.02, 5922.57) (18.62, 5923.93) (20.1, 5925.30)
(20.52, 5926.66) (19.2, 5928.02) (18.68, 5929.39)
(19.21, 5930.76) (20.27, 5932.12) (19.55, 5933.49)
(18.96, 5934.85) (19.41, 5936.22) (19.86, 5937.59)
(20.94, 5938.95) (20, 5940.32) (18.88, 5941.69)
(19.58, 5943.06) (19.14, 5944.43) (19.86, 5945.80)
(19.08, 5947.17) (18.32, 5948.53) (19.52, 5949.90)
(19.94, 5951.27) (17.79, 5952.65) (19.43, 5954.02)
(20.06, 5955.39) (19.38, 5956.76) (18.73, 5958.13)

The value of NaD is 4.4 Ang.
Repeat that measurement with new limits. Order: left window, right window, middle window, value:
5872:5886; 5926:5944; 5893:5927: 2.36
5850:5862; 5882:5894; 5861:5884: -3.23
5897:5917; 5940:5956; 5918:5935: -0.61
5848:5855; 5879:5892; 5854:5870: -0.35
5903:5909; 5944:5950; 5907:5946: -0.43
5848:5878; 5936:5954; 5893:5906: 1.90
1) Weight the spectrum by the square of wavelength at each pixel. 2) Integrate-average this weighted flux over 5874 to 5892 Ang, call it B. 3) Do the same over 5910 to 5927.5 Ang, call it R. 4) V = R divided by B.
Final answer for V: 1.1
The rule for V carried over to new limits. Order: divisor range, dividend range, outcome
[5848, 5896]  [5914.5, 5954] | 1.10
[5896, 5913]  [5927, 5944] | 1.09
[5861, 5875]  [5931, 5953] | 1.03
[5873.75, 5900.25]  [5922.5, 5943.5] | 1.21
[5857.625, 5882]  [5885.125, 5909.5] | 0.84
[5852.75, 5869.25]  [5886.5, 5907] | 0.83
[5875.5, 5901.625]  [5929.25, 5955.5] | 1.21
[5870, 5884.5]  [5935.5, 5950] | 1.02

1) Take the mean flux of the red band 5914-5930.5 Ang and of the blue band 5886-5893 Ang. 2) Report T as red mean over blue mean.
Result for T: 1.44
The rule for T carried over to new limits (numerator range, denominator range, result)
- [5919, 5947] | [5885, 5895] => 1.38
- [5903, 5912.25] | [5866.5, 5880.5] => 0.97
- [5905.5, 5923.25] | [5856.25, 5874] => 1.01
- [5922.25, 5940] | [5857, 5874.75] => 1.03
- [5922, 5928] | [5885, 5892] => 1.43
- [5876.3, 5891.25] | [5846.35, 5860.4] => 0.90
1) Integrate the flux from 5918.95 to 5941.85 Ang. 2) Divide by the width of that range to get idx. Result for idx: 19.6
